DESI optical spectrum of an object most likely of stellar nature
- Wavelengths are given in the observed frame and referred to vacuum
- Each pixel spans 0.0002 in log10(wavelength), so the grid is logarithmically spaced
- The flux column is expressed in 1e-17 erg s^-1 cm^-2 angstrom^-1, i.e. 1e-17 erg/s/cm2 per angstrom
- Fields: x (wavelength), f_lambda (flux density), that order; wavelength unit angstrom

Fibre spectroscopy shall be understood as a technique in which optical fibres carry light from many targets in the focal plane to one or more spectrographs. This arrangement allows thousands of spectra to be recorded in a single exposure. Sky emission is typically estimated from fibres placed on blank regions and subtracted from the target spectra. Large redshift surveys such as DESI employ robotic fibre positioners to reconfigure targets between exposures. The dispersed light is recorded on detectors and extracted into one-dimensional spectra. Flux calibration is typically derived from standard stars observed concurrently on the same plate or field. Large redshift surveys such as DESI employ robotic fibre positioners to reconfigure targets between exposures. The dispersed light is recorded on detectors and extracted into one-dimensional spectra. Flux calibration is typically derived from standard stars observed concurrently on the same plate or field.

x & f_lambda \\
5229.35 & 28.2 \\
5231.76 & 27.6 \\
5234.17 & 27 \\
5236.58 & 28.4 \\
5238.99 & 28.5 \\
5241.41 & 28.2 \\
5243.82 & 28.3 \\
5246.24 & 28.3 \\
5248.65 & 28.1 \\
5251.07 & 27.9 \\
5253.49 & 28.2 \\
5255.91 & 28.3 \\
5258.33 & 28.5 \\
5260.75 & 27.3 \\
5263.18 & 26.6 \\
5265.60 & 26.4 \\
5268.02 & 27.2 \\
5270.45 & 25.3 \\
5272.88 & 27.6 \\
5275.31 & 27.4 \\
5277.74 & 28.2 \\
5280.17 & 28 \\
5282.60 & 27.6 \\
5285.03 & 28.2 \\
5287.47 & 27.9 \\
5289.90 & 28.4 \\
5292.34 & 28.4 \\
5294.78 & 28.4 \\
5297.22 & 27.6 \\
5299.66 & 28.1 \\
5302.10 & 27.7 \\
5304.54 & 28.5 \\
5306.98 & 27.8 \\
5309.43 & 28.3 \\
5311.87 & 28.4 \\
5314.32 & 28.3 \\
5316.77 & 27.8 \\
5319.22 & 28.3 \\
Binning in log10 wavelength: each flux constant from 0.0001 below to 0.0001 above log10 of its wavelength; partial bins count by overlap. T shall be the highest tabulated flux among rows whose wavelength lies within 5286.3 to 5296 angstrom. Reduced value 28.4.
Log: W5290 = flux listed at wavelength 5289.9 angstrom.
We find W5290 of 28.4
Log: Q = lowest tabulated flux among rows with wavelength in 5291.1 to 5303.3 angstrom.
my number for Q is 27.6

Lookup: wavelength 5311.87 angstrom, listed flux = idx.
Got 28.4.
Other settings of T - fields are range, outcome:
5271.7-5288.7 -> 28.2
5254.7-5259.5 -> 28.5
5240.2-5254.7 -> 28.3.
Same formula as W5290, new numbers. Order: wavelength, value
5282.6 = 27.6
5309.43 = 28.3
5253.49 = 28.2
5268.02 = 27.2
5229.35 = 28.2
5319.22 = 28.3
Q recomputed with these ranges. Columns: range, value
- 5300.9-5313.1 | 27.7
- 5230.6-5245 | 27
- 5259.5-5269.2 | 26.4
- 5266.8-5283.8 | 25.3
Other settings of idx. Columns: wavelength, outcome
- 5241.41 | 28.2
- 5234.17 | 27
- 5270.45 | 25.3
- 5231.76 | 27.6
